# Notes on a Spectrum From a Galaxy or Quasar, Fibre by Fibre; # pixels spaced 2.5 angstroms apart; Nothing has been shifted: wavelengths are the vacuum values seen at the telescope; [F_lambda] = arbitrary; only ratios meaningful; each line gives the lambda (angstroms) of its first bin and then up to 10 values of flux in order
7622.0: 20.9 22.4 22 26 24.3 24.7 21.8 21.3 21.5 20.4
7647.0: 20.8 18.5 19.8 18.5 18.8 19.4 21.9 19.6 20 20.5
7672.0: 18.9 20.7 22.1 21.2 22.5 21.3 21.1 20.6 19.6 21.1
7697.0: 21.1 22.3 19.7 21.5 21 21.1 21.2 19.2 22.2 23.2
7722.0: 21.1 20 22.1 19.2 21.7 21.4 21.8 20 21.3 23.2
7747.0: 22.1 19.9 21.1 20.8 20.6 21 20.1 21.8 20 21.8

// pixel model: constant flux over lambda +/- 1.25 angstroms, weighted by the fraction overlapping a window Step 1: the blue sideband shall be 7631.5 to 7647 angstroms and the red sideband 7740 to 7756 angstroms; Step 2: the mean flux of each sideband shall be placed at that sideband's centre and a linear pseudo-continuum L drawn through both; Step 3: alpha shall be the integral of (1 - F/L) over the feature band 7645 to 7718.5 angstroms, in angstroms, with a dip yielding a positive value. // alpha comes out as 4.2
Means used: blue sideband 22.1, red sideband 21.3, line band 20.6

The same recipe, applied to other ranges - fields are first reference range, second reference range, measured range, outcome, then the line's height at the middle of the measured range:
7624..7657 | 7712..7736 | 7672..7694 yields 0.3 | 21.3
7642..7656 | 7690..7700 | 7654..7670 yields 0.2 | 20.1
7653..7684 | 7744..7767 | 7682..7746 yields -1.3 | 20.7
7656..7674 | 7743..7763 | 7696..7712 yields -0.5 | 20.5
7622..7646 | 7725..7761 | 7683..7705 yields 0.9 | 21.8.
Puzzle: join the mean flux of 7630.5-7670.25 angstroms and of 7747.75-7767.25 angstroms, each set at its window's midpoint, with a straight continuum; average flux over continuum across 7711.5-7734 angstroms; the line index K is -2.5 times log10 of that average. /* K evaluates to -0.02 mag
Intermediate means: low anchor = 20.8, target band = 21.1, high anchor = 20.7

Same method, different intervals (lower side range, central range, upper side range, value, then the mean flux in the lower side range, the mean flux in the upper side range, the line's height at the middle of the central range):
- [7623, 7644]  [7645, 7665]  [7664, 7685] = 0.109 mag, 22.9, 20.8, 21.8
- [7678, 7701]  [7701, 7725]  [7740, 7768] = 0.004 mag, 21.2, 21.1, 21.1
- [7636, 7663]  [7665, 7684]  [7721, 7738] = -0.018 mag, 20.2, 21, 20.5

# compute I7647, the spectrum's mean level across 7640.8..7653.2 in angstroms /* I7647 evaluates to 20.2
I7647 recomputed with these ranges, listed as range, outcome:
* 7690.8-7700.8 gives 21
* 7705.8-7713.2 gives 21.1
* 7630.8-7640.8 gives 23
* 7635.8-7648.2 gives 21.2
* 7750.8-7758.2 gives 20.8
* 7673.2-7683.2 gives 21.6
